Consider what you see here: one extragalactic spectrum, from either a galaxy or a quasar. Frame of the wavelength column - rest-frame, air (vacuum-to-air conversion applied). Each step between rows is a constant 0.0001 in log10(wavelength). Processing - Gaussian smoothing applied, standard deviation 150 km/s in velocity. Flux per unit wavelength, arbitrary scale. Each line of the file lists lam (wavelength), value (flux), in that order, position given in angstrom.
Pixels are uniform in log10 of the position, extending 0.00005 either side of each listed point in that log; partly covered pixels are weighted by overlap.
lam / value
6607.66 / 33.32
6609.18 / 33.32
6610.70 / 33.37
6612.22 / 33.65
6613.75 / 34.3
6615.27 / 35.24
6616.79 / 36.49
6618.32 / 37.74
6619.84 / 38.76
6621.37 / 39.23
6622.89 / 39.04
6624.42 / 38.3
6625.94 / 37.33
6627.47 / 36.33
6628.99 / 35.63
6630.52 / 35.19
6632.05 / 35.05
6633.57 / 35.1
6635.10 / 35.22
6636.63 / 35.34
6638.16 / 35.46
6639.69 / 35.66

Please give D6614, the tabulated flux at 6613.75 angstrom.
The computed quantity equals 34.3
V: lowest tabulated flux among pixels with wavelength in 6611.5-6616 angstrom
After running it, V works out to 33.65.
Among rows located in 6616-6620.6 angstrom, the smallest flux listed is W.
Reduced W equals 36.49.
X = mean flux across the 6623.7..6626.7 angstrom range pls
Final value 37.9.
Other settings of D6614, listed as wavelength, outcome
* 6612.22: 33.65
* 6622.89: 39.04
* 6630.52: 35.19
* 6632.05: 35.05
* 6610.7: 33.37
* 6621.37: 39.23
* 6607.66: 33.32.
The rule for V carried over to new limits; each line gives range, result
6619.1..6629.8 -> 35.63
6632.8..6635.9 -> 35.1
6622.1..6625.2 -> 38.3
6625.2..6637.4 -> 35.05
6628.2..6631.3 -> 35.19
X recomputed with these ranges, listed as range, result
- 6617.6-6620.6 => 38.3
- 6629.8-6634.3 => 35.1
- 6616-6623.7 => 38.2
